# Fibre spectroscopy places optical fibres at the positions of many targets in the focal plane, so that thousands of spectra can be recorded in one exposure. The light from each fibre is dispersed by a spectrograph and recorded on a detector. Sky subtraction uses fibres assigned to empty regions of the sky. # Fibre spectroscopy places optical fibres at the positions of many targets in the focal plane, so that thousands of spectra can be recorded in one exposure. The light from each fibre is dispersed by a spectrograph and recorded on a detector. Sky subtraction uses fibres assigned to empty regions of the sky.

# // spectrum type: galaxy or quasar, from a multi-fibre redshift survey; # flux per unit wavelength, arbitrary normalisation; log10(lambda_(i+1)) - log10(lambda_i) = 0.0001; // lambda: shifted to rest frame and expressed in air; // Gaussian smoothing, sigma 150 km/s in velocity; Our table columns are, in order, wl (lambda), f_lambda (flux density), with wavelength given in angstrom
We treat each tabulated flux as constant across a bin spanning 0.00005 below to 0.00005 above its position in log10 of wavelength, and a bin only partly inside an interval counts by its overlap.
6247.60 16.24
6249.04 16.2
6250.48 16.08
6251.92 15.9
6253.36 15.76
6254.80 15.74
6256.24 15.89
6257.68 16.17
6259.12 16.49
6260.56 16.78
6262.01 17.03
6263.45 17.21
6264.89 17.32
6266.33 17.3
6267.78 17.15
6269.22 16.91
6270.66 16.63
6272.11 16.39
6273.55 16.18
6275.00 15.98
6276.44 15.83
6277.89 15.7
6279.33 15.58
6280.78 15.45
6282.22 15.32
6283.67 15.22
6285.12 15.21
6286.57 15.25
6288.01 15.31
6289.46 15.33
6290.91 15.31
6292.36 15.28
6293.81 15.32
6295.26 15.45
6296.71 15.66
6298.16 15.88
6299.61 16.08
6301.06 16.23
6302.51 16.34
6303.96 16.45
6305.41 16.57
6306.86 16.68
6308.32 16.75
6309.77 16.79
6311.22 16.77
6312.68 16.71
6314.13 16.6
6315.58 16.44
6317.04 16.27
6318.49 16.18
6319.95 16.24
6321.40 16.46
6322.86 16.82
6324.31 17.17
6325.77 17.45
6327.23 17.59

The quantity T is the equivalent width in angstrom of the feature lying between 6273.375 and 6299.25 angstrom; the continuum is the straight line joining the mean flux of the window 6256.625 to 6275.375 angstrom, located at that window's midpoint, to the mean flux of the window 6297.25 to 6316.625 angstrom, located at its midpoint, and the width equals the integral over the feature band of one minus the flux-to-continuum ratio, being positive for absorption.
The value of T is 1.7 angstrom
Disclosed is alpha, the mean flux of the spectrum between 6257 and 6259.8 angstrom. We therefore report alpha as 16.3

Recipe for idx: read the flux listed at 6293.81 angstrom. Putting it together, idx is 15.32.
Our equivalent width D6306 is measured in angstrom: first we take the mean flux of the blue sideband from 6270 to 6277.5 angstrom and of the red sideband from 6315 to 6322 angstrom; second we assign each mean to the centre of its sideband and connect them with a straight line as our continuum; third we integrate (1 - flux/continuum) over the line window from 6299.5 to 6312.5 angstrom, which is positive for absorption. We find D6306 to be -0.2 angstrom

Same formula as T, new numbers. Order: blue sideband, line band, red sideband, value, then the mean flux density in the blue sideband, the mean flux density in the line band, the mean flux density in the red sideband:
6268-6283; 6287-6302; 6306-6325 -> 0.66 angstrom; 16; 15.6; 16.6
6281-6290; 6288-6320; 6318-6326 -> -0.26 angstrom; 15.3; 16.1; 16.7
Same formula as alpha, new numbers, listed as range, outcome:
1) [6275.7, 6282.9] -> 15.6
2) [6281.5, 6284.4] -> 15.3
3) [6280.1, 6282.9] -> 15.4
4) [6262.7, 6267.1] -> 17.3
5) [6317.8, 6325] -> 16.6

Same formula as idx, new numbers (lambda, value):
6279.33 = 15.58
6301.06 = 16.23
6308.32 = 16.75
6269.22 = 16.91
